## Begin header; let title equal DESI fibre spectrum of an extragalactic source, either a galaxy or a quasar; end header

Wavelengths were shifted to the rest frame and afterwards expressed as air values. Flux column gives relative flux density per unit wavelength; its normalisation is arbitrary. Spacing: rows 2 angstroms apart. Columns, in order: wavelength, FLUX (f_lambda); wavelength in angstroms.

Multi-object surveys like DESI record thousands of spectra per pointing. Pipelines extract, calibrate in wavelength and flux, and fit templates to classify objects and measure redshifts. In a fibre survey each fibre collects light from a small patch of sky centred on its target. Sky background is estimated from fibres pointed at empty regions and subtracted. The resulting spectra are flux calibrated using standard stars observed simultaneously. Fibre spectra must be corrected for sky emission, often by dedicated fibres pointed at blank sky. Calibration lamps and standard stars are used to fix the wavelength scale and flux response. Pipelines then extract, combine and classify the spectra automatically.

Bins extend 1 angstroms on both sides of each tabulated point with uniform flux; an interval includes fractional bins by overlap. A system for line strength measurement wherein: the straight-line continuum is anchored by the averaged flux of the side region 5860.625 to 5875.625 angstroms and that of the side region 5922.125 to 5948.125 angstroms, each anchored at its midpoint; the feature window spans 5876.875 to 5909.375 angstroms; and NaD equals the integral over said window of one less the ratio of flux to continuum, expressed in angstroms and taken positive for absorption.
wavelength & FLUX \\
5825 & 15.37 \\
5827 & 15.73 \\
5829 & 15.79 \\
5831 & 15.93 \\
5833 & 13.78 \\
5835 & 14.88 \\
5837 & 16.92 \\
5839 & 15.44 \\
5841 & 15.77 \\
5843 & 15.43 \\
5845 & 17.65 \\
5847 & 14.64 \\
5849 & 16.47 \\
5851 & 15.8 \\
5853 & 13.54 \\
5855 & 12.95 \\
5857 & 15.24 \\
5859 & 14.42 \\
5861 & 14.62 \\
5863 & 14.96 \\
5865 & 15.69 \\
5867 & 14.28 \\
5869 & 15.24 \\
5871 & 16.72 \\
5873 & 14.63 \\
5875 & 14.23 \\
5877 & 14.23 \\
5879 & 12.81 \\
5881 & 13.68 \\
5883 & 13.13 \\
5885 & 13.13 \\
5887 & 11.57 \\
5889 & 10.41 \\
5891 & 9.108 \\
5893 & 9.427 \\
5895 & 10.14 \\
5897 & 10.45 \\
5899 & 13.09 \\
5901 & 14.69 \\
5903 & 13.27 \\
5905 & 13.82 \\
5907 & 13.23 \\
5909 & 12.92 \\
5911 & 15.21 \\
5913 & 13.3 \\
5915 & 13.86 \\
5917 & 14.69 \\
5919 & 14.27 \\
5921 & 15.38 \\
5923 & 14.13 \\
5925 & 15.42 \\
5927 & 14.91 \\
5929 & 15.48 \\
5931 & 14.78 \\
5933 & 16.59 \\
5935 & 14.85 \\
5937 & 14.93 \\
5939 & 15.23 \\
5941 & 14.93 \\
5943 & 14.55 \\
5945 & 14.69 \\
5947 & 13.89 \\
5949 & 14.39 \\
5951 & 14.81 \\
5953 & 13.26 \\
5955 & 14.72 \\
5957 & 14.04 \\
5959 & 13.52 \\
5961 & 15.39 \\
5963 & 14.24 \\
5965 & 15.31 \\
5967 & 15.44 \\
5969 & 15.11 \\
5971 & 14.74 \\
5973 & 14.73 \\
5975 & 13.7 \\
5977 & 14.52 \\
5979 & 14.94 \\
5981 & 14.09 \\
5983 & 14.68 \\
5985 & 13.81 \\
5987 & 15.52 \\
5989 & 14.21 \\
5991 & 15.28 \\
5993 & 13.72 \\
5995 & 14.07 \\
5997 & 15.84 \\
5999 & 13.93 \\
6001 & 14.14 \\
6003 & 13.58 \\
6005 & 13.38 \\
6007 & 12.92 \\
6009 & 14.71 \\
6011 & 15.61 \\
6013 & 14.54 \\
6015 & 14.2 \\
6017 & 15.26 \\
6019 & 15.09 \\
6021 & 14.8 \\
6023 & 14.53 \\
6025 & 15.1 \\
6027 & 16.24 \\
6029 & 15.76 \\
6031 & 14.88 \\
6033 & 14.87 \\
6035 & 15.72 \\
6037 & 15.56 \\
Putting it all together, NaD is 6.1 angstroms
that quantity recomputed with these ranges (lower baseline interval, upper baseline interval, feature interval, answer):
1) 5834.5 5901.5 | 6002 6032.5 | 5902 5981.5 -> -1.1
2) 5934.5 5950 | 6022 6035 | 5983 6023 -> 1.7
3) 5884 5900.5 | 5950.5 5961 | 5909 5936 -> -4.8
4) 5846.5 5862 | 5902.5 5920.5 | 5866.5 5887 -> 0.5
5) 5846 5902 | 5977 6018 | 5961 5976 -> -0.6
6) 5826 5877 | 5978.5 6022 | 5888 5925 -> 5.0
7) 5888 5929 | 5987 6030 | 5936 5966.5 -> -1.7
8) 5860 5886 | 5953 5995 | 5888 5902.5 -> 3.3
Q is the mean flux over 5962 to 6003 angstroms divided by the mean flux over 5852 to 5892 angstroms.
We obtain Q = 1.06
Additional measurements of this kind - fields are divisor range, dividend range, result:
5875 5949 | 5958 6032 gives 1.07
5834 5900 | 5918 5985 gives 1.05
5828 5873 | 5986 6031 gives 0.96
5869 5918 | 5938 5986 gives 1.11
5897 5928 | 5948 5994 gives 1.04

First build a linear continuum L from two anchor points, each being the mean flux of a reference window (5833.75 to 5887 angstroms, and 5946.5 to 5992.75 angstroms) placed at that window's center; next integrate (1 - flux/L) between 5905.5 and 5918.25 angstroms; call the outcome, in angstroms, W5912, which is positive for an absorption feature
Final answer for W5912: 0.7 angstroms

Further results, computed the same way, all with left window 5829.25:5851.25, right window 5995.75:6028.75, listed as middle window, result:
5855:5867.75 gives 0.7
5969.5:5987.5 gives 0.4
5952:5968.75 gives 0.5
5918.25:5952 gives 0.5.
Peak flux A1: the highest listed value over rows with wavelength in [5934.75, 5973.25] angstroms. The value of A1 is 15.44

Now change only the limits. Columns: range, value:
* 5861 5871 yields 16.72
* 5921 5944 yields 16.59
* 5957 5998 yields 15.84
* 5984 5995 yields 15.52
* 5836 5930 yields 17.65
